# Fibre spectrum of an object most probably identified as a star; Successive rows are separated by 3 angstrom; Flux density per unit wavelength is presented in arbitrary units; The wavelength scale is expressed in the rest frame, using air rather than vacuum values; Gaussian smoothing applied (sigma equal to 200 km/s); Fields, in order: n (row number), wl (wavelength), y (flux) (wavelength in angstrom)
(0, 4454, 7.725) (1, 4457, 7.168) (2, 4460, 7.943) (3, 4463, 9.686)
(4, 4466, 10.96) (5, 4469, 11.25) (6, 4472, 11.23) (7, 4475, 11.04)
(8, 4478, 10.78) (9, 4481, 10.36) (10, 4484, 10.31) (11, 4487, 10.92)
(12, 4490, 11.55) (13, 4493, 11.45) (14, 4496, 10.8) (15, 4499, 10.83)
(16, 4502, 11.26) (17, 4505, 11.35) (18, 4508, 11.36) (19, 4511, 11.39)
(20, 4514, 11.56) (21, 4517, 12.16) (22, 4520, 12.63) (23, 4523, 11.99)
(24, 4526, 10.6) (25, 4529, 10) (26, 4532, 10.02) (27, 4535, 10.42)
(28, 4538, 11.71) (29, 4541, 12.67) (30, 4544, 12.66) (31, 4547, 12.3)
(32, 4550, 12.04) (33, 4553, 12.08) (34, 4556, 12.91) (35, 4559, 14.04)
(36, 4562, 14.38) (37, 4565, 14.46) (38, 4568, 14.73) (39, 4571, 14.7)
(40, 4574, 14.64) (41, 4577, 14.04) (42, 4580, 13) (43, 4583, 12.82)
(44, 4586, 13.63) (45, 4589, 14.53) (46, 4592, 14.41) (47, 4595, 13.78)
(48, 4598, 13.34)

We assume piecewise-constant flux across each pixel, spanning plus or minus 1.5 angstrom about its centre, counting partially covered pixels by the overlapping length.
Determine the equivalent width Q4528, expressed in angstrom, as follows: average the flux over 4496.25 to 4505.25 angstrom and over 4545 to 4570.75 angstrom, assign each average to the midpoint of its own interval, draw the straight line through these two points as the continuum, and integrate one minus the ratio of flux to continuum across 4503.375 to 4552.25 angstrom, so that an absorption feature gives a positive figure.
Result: 2.4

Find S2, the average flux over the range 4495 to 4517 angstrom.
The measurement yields 11.3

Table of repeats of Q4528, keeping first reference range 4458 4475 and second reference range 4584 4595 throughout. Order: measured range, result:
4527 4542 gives 1.8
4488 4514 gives 0.0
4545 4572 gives -0.8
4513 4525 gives -0.2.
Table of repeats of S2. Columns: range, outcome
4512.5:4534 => 11.3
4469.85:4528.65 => 11.2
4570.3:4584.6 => 13.8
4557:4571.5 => 14.4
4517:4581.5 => 12.7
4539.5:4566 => 13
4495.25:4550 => 11.5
